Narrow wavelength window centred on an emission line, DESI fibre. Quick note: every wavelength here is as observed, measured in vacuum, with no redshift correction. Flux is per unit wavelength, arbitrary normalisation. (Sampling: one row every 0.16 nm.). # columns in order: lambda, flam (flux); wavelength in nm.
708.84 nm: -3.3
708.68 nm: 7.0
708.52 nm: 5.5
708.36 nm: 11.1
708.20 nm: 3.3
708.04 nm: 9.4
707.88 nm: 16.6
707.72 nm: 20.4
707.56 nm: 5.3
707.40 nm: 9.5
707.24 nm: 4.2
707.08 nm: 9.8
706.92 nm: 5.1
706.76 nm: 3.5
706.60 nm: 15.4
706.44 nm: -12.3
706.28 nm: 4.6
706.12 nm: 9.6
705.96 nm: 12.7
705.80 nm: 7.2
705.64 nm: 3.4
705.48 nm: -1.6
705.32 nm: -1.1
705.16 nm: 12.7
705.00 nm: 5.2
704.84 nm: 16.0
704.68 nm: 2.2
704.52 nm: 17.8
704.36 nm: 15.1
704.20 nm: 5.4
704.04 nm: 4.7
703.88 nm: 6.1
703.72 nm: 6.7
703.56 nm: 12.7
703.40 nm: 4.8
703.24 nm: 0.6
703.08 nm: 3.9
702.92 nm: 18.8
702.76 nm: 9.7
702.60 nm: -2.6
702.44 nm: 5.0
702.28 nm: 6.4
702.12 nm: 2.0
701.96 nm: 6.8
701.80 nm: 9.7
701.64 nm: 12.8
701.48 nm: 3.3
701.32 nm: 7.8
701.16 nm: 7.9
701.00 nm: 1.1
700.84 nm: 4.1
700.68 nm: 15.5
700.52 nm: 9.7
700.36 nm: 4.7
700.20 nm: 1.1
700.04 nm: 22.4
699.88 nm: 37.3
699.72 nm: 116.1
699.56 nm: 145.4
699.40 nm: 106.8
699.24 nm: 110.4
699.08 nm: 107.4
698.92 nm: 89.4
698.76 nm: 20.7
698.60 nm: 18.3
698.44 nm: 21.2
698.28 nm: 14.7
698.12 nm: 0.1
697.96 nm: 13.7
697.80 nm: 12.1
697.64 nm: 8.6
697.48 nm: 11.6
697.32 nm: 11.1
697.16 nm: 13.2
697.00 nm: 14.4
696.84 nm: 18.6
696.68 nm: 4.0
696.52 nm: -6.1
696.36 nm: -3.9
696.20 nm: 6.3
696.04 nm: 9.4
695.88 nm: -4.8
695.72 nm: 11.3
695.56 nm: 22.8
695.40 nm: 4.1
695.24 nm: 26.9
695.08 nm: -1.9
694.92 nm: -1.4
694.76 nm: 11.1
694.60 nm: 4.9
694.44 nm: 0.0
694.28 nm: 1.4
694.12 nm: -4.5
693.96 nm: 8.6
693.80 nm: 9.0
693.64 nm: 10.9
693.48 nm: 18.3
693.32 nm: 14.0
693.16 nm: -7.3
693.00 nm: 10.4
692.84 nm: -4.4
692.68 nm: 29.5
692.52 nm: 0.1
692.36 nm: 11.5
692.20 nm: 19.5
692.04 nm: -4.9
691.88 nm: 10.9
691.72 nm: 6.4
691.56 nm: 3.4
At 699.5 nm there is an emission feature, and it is [O II] 3727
